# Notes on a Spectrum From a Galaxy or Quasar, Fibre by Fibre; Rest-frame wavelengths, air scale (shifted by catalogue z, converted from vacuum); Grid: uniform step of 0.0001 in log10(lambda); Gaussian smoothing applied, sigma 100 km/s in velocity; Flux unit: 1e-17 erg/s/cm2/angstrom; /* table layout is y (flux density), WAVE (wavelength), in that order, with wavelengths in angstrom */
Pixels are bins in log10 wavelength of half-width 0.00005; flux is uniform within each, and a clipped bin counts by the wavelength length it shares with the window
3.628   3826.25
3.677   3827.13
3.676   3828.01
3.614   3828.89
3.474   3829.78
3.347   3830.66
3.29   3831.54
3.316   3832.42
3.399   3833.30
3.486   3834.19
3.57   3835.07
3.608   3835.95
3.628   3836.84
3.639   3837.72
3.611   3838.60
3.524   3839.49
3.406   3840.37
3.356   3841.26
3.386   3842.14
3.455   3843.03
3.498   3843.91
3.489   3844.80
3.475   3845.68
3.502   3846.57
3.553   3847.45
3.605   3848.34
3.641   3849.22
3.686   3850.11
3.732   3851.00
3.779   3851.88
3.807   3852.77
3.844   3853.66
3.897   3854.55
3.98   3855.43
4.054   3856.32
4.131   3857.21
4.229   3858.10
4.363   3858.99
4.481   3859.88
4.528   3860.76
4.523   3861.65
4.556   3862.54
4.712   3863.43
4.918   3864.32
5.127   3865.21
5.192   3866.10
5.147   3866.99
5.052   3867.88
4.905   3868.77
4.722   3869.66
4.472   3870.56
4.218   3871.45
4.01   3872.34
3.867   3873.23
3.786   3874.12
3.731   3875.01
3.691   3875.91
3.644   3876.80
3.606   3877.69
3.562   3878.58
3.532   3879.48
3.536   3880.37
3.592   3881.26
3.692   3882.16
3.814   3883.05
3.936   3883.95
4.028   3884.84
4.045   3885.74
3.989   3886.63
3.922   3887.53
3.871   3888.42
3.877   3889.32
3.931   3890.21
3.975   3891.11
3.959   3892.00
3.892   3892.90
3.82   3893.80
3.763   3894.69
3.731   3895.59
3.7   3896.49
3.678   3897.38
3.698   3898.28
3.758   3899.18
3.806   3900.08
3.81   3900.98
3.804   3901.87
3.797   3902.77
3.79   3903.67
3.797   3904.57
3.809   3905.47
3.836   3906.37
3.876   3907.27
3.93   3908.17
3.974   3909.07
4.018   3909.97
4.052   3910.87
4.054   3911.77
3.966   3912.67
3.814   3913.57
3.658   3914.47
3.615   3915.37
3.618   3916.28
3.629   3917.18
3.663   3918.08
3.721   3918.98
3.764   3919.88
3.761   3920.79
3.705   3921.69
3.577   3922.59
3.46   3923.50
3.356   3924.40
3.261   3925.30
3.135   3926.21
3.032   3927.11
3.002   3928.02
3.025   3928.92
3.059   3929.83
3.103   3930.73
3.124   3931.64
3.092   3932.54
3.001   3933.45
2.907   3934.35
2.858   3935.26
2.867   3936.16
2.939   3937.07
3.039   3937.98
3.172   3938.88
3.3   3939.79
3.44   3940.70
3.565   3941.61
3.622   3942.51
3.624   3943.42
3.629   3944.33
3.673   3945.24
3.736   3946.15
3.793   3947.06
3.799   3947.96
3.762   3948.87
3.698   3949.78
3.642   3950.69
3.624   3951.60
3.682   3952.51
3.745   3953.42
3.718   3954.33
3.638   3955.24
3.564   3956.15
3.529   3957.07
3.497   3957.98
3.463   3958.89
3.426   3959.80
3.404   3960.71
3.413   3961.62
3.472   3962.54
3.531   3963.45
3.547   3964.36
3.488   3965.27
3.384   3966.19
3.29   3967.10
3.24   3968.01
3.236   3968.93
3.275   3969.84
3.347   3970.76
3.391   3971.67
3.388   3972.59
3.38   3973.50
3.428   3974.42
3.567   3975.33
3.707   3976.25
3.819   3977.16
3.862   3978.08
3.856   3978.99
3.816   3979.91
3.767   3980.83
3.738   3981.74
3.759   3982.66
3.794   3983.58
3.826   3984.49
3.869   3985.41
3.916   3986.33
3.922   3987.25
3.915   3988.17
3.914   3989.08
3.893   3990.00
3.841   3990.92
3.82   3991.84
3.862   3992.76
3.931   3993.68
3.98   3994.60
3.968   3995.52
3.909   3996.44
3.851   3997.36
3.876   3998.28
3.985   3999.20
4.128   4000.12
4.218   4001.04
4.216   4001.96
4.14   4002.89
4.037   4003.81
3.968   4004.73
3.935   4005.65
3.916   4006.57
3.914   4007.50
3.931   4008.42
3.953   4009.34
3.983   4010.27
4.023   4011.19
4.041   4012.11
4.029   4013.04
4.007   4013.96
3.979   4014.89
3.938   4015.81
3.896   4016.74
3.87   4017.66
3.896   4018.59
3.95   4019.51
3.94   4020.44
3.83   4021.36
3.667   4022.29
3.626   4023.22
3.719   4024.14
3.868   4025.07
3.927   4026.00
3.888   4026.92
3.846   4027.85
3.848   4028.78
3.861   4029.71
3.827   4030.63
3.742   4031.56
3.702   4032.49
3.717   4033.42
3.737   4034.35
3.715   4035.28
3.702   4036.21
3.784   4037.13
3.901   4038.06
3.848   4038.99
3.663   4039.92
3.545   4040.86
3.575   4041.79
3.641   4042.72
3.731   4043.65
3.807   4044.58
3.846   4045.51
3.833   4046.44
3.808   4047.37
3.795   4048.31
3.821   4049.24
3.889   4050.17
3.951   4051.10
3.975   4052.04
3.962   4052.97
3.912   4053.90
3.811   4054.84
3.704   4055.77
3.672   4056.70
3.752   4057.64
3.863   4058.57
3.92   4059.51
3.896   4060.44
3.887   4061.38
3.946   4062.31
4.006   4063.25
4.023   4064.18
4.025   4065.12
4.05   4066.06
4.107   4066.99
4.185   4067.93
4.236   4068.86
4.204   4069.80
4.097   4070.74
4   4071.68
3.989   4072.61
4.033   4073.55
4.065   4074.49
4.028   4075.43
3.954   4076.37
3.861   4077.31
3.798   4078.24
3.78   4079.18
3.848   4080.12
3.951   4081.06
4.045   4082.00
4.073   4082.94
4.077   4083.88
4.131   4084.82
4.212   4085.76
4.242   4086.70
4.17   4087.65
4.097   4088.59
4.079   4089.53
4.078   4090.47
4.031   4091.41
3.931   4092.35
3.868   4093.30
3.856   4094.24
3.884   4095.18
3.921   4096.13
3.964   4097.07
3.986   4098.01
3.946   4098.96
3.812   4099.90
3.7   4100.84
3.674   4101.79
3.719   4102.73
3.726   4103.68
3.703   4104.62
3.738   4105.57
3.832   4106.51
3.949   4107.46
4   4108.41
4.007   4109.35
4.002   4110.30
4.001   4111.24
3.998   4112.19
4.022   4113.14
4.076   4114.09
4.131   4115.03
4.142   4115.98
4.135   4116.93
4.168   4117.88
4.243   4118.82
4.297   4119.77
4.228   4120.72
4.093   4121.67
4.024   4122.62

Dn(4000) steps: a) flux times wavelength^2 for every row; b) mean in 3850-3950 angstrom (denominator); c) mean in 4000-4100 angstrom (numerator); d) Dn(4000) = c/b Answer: 1.1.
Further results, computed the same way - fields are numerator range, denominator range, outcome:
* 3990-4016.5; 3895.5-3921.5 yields 1.10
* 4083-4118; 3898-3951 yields 1.22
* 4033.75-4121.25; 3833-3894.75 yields 1.11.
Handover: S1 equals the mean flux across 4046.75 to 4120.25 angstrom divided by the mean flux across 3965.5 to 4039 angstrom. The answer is 1.04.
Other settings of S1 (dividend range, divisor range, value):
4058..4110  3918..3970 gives 1.16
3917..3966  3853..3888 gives 0.82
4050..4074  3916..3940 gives 1.22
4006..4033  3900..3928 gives 1.05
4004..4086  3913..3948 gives 1.15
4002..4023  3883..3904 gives 1.03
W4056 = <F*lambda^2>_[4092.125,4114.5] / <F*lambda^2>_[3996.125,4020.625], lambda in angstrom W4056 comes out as 1.02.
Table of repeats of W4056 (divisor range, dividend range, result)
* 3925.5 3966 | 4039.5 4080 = 1.22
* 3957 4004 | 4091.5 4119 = 1.13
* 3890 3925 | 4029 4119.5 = 1.13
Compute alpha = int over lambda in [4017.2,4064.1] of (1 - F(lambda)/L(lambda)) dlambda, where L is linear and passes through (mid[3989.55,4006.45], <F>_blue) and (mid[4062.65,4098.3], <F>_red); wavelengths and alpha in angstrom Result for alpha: 2.2 angstrom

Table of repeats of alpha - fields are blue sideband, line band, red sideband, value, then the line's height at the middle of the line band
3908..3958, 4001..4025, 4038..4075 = -1.16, 3.76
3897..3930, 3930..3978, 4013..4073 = 3.74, 3.73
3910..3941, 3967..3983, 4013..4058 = 0.11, 3.58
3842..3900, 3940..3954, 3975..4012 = 0.99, 3.94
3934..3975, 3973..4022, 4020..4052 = -3.63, 3.63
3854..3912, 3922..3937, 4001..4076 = 3.32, 4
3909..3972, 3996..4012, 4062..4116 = -1.35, 3.69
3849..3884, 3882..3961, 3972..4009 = 8.06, 4.02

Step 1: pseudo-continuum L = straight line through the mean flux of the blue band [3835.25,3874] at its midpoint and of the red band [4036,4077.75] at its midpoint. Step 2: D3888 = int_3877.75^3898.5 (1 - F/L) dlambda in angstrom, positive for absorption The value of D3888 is 1.1 angstrom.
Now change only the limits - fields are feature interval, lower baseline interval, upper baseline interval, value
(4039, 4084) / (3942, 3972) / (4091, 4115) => -1.3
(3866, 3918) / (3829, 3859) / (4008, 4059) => -3.4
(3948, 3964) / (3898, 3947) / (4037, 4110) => 0.1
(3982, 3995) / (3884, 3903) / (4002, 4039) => 0.0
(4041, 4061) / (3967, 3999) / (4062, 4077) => 0.9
